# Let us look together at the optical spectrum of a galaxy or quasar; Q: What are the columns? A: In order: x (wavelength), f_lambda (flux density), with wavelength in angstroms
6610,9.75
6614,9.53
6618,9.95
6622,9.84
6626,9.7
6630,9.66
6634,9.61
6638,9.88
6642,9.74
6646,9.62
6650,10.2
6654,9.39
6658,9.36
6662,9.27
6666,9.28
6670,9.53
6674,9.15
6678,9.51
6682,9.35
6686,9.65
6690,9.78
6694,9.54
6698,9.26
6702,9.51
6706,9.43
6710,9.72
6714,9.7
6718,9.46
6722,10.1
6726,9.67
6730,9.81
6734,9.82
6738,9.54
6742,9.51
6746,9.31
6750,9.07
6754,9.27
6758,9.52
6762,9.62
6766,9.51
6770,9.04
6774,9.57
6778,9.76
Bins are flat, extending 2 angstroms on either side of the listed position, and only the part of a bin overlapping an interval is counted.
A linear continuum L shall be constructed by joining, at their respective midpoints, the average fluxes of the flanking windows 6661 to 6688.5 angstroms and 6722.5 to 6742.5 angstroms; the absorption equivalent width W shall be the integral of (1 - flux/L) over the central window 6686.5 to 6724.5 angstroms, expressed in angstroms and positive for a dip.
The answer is -0.2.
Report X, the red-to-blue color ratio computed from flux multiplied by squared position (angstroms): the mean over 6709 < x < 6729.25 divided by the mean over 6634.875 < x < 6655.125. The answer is 1.02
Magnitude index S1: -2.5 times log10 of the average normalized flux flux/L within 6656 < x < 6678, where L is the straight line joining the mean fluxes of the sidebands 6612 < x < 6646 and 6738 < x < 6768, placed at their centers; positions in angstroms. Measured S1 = 0.03 mag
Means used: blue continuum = 9.73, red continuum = 9.41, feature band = 9.34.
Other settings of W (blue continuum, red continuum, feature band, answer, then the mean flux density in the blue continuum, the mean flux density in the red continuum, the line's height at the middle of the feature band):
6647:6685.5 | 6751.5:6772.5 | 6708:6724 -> -0.5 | 9.46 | 9.39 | 9.42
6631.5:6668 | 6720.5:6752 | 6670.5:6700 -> 0.4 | 9.6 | 9.6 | 9.6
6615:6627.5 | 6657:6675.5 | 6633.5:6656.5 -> -0.5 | 9.81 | 9.32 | 9.55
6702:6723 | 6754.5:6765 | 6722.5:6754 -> 0.1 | 9.65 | 9.52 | 9.58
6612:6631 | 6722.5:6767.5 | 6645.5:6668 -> 0.4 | 9.74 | 9.53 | 9.68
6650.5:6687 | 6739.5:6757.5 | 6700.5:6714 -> -0.3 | 9.41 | 9.32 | 9.37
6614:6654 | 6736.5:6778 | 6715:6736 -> -0.6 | 9.77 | 9.41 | 9.5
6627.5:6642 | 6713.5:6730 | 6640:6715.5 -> 1.6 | 9.72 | 9.74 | 9.73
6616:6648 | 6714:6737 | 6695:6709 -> 0.5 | 9.75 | 9.76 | 9.75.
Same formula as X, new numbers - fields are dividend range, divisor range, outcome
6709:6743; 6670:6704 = 1.04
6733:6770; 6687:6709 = 1.01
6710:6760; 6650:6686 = 1.04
